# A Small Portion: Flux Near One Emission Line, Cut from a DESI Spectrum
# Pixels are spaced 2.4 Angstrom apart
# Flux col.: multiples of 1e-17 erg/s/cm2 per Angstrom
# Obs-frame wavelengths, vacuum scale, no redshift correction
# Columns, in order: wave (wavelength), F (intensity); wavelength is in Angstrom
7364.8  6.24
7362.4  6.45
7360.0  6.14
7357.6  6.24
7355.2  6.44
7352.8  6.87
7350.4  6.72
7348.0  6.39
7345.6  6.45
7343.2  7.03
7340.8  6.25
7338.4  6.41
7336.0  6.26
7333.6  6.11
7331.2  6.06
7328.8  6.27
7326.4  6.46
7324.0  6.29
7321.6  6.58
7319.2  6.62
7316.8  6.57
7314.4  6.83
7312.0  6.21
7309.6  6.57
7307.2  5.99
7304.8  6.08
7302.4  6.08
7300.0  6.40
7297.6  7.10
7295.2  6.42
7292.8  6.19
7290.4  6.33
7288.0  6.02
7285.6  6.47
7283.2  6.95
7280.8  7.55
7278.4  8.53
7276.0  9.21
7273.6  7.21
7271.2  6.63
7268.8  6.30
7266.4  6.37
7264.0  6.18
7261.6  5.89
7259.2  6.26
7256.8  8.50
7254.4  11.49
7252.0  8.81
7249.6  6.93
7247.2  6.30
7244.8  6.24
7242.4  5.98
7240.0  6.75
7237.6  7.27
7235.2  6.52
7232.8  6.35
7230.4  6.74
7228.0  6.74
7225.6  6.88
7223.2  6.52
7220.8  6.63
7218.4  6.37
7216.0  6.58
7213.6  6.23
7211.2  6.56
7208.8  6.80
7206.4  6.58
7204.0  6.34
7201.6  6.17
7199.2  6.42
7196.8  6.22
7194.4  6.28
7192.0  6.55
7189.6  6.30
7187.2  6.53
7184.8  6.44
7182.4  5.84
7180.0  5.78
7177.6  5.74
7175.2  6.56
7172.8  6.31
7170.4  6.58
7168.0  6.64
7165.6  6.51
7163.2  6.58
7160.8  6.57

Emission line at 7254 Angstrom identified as H-alpha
